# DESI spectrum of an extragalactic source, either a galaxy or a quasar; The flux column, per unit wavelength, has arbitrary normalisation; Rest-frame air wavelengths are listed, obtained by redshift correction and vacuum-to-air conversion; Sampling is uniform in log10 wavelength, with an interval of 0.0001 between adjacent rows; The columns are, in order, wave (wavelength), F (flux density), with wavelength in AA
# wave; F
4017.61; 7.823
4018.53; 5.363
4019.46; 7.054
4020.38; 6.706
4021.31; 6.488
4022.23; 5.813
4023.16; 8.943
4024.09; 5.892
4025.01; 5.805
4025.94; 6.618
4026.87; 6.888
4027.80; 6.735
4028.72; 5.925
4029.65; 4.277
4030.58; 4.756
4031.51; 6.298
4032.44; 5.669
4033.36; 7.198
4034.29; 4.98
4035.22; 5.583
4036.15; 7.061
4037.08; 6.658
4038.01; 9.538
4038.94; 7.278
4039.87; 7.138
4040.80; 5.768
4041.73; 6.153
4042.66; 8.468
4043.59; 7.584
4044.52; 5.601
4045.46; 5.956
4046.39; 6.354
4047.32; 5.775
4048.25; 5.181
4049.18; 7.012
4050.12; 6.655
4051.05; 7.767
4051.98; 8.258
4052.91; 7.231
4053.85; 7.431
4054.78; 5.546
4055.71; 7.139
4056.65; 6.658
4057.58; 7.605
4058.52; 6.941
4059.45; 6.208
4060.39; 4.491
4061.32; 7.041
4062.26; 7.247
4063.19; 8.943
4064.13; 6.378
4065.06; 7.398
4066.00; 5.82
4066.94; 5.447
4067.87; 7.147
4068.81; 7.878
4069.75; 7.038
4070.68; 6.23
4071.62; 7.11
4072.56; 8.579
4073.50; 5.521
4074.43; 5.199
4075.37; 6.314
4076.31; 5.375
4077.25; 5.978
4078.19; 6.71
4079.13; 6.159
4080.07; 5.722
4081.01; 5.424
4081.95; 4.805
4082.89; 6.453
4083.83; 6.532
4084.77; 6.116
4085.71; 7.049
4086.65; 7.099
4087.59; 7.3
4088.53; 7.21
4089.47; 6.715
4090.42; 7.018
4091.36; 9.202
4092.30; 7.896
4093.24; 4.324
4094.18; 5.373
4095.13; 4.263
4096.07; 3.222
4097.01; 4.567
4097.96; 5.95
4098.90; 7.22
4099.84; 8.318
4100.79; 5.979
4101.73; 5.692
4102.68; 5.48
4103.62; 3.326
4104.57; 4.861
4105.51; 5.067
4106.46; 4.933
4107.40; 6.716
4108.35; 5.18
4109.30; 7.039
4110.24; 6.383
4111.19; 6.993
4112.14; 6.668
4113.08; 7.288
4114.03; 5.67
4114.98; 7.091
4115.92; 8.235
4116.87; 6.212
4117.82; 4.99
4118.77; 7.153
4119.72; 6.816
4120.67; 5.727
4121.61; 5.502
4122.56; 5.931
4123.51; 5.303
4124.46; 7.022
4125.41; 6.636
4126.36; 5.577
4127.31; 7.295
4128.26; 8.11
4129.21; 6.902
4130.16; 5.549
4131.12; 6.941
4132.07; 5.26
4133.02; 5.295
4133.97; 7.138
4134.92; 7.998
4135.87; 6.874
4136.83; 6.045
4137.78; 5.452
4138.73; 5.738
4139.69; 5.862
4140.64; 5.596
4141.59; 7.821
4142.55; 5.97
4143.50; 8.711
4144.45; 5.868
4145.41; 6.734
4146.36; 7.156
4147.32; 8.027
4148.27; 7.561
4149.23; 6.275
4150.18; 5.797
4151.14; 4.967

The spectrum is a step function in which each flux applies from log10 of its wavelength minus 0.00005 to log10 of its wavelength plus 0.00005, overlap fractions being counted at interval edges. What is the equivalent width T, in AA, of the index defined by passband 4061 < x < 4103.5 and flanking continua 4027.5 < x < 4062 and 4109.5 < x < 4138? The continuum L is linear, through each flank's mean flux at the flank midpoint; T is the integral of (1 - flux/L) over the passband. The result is 0.9 AA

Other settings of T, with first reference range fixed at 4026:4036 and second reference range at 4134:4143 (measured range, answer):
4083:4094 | -1.28 AA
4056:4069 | -1.57 AA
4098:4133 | 0.36 AA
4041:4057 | -2.00 AA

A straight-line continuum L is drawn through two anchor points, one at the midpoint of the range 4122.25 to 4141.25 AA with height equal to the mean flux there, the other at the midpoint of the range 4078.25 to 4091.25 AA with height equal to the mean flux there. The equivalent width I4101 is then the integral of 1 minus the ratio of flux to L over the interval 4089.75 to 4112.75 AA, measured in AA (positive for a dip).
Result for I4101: 1.9 AA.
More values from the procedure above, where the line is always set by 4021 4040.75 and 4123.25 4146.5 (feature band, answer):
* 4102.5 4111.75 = 1.3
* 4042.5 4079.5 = -1.2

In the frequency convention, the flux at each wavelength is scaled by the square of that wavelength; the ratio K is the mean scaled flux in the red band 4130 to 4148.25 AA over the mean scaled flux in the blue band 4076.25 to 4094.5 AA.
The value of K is 1.04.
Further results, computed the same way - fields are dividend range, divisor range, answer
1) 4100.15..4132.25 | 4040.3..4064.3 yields 0.94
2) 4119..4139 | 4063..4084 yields 1.02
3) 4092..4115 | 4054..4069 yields 0.88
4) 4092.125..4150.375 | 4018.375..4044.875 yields 1.00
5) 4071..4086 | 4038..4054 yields 0.91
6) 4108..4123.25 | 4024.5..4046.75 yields 1.04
